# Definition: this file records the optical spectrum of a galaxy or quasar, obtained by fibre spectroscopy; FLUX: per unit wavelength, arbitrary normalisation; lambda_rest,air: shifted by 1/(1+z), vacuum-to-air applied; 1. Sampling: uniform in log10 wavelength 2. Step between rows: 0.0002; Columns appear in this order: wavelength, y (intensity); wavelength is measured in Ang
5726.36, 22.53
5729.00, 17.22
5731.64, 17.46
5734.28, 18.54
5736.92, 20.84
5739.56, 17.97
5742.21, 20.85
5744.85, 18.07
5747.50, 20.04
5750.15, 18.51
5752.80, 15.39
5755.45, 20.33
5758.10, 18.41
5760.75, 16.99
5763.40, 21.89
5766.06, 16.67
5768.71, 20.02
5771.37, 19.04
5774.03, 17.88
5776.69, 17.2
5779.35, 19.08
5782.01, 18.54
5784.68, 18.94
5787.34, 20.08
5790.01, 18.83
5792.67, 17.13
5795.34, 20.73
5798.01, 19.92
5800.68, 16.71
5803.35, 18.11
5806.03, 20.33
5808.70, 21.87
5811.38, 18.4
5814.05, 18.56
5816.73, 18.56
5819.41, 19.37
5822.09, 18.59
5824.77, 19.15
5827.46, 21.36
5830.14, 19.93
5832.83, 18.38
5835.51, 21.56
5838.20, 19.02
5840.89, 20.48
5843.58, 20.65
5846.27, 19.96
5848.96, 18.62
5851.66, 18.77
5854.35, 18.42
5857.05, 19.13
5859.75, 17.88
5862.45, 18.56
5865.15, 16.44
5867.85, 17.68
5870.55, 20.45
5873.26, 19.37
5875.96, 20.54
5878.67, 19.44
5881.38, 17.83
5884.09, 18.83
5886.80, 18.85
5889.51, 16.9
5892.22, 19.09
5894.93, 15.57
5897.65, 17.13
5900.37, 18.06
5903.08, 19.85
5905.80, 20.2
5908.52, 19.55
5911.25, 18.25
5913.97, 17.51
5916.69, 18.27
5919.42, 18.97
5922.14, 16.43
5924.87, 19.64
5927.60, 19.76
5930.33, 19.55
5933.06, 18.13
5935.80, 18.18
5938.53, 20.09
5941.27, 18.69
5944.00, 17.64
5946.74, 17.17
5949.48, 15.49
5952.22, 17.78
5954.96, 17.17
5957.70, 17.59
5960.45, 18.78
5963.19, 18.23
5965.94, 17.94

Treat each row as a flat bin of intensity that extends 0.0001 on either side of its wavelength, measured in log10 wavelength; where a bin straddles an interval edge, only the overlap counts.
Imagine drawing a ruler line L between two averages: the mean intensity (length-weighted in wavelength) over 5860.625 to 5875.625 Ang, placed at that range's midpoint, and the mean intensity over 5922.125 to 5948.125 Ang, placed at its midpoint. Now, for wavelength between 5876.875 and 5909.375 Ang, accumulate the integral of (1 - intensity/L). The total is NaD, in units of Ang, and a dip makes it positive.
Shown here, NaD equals 0.3 Ang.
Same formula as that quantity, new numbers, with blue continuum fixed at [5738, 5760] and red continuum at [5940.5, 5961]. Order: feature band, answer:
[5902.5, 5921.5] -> -1.2 Ang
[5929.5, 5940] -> -0.8 Ang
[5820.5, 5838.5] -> -1.5 Ang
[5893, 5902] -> 0.3 Ang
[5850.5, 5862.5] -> -0.3 Ang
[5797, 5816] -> -0.8 Ang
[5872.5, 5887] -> -1.0 Ang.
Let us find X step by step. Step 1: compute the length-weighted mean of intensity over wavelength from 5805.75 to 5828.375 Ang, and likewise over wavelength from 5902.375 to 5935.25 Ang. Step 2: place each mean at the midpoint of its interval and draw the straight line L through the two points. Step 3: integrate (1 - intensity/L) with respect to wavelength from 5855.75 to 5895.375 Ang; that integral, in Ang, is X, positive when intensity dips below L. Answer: 1.2 Ang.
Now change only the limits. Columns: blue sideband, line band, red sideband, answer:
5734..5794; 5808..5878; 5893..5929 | -2.6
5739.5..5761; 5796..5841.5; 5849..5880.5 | -1.8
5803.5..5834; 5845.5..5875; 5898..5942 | 0.8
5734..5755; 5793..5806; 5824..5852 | 0.4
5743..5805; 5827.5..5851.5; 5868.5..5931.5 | -1.5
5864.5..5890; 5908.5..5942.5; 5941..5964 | -1.3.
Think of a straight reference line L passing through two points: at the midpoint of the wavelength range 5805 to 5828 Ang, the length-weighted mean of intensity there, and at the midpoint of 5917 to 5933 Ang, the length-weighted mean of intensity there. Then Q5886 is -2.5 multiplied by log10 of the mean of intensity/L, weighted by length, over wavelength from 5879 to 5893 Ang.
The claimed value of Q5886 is 0.04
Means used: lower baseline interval 19.5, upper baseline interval 18.8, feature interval 18.4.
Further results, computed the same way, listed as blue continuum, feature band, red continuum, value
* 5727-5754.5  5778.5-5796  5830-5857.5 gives 0.002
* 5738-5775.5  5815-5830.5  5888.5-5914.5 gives -0.053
